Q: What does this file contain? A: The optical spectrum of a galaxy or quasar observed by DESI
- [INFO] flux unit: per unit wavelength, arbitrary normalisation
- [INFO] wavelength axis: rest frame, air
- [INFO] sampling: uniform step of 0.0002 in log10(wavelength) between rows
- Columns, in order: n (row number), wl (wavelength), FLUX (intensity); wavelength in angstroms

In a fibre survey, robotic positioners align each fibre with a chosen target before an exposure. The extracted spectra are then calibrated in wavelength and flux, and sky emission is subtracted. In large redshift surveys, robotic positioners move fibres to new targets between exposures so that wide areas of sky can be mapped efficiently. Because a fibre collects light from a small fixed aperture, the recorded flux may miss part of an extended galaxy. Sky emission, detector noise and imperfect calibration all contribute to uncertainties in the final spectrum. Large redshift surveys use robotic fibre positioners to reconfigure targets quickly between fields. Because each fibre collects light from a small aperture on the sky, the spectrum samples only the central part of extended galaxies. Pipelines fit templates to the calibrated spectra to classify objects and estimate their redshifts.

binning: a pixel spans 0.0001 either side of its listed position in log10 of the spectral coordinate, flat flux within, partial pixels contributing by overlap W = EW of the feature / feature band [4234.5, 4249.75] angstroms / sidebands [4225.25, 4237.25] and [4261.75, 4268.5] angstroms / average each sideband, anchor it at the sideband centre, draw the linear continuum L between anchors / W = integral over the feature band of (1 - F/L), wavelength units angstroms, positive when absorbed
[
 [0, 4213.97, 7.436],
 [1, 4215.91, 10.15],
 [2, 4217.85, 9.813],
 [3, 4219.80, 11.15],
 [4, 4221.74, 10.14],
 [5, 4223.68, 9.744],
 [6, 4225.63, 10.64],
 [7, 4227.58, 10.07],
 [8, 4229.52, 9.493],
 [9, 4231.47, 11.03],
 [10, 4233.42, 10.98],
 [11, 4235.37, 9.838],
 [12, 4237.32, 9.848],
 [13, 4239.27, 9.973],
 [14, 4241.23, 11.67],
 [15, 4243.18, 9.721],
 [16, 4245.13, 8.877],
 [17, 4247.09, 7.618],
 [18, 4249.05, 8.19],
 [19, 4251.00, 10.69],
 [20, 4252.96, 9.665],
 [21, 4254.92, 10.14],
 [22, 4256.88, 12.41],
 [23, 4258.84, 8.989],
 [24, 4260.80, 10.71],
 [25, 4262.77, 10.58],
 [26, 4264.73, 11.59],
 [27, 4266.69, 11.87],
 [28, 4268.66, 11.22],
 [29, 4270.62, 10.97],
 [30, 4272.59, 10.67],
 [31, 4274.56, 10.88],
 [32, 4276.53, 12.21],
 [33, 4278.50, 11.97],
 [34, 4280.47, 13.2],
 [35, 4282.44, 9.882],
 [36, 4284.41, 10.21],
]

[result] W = 1.6 angstroms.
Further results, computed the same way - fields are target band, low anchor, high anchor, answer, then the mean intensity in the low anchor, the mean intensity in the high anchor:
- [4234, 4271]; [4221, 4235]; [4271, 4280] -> 2.3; 10.3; 11.5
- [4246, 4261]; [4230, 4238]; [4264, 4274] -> 1.5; 10.4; 11.2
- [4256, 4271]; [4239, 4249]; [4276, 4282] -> -0.1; 9.41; 12.2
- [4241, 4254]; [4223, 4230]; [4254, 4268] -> 1.5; 10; 10.9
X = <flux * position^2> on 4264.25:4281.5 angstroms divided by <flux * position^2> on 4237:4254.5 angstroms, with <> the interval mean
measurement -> 1.2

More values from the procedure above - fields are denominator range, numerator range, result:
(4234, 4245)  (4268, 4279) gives 1.13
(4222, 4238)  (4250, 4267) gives 1.06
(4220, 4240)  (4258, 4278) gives 1.10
